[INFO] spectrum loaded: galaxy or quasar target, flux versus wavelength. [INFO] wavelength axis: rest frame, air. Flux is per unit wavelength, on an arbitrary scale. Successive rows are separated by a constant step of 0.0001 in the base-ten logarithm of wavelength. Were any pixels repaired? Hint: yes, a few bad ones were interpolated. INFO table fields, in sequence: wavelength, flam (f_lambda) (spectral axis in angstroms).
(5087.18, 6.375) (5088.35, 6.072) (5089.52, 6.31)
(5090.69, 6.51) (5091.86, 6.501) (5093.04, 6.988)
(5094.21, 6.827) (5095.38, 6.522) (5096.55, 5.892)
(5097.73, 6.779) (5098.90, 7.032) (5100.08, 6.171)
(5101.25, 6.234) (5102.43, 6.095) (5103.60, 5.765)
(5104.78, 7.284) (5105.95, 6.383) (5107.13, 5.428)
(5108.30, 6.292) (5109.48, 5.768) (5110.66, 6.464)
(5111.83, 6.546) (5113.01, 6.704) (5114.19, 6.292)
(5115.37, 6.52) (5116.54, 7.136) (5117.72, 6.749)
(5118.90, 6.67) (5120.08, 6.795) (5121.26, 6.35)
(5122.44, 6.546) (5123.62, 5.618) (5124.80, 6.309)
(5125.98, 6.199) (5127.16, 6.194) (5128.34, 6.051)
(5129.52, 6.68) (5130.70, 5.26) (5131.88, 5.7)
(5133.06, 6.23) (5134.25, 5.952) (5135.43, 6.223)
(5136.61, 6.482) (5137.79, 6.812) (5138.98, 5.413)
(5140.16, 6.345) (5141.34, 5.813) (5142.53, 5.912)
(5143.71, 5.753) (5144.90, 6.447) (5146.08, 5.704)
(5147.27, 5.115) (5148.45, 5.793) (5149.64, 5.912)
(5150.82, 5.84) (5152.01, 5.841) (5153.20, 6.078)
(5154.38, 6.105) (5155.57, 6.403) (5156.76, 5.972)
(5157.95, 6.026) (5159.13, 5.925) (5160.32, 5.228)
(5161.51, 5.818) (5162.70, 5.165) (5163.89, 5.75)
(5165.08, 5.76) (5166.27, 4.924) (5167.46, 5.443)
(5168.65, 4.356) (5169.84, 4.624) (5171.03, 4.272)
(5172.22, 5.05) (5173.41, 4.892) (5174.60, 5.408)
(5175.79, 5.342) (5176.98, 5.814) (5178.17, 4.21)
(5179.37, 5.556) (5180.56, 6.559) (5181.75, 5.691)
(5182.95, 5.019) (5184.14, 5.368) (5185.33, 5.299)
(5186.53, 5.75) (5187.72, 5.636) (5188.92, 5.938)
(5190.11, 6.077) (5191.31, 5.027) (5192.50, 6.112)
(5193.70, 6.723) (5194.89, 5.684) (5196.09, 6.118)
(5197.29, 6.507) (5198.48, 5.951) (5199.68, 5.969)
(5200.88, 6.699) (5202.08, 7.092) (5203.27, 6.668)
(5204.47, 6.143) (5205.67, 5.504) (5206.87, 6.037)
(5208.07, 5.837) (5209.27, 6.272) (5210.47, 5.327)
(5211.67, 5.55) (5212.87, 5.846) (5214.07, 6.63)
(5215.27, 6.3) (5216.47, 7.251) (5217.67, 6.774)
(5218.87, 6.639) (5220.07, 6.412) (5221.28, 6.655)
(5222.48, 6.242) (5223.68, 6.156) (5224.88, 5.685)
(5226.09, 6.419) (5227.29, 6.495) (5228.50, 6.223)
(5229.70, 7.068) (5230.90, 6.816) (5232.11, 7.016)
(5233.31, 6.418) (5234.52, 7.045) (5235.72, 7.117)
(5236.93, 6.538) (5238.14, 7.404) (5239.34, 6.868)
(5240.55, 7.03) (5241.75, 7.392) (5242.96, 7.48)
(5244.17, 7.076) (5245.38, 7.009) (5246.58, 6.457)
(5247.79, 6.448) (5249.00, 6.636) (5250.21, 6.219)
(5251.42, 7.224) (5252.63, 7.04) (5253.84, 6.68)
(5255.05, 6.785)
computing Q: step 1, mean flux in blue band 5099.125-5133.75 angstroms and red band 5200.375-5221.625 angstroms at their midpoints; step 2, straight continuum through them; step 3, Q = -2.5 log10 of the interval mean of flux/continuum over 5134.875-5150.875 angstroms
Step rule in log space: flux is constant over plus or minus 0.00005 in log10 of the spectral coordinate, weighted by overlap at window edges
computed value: 0.06 mag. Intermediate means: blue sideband 6.3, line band 5.97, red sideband 6.31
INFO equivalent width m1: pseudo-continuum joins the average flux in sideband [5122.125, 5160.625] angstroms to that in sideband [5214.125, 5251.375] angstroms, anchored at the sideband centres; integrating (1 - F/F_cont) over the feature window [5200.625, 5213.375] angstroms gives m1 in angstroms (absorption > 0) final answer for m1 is 0.9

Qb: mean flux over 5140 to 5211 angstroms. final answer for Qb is 5.72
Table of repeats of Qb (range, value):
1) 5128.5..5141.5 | 6.09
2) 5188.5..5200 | 6.02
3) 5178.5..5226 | 6.06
